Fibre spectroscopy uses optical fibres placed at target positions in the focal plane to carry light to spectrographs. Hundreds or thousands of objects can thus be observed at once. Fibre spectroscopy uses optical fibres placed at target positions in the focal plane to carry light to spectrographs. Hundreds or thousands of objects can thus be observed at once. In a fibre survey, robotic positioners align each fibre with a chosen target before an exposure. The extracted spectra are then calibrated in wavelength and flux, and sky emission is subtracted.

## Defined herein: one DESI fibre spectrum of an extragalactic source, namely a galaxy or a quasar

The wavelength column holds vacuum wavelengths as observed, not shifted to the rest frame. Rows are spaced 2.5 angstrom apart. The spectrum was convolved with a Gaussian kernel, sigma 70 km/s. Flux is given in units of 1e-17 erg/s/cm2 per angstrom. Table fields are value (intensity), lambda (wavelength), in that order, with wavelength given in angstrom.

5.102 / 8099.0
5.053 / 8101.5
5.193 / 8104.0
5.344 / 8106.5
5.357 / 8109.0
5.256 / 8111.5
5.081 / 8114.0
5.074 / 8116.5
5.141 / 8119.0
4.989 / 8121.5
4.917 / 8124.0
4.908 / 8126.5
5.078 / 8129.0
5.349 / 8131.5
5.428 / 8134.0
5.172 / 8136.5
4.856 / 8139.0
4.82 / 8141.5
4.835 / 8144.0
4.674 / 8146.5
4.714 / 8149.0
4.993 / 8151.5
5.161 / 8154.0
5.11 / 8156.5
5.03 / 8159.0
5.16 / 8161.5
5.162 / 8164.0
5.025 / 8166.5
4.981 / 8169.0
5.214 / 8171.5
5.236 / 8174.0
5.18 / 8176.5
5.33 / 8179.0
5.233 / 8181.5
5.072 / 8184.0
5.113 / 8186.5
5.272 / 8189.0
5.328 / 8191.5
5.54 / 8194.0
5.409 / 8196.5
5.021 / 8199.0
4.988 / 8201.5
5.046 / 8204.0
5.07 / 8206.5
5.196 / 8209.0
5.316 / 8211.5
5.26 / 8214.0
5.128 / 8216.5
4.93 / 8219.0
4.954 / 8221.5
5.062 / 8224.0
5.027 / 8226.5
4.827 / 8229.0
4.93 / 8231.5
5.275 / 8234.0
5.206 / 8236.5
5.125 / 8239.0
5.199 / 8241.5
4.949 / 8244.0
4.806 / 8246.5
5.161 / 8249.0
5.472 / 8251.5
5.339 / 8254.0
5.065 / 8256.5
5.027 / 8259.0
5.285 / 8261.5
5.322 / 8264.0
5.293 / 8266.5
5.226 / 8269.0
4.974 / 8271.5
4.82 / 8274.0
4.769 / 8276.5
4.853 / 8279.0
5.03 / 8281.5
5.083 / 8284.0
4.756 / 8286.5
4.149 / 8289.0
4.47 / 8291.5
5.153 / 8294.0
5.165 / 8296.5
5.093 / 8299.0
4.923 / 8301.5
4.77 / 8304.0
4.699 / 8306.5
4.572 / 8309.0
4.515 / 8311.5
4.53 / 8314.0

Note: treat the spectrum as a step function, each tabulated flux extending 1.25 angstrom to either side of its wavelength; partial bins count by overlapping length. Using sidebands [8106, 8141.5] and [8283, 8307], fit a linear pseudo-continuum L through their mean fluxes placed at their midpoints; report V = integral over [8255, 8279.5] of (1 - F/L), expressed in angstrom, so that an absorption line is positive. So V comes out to -0.99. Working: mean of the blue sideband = 5.12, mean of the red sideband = 4.83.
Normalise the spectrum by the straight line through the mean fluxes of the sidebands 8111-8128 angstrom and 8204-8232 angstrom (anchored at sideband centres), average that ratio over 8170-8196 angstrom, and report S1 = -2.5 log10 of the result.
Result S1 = -0.04 mag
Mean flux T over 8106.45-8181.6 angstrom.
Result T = 5.08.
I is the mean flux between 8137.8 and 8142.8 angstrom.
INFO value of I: 4.84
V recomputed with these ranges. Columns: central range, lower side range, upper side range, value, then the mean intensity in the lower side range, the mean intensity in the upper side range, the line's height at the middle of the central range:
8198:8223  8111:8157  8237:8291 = -0.3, 5.02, 5.03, 5.03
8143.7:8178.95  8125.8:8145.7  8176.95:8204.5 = 0.5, 5.05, 5.22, 5.13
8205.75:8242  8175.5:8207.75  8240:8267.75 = 0.6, 5.2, 5.17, 5.19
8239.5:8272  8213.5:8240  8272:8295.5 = -1.6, 5.06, 4.8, 4.93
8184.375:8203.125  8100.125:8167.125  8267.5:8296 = -0.9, 5.07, 4.86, 4.98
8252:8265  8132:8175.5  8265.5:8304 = -0.7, 5.04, 4.91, 4.94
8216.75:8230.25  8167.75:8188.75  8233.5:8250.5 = 0.4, 5.17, 5.1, 5.12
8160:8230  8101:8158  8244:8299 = -1.5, 5.07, 5.01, 5.04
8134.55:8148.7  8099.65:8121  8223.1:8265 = 0.8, 5.18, 5.12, 5.16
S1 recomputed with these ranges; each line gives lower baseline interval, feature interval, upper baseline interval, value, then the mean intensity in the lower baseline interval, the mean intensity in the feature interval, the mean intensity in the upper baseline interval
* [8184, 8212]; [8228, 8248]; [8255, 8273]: 0.029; 5.2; 5.04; 5.17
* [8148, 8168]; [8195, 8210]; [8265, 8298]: -0.028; 5.05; 5.13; 4.91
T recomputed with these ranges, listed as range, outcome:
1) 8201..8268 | 5.12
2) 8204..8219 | 5.16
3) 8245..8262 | 5.16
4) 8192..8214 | 5.21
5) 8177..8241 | 5.15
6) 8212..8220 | 5.13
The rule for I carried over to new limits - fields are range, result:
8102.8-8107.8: 5.27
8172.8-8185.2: 5.21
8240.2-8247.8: 4.99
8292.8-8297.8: 5.16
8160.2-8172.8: 5.11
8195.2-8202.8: 5.14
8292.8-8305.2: 5.02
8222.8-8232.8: 4.96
